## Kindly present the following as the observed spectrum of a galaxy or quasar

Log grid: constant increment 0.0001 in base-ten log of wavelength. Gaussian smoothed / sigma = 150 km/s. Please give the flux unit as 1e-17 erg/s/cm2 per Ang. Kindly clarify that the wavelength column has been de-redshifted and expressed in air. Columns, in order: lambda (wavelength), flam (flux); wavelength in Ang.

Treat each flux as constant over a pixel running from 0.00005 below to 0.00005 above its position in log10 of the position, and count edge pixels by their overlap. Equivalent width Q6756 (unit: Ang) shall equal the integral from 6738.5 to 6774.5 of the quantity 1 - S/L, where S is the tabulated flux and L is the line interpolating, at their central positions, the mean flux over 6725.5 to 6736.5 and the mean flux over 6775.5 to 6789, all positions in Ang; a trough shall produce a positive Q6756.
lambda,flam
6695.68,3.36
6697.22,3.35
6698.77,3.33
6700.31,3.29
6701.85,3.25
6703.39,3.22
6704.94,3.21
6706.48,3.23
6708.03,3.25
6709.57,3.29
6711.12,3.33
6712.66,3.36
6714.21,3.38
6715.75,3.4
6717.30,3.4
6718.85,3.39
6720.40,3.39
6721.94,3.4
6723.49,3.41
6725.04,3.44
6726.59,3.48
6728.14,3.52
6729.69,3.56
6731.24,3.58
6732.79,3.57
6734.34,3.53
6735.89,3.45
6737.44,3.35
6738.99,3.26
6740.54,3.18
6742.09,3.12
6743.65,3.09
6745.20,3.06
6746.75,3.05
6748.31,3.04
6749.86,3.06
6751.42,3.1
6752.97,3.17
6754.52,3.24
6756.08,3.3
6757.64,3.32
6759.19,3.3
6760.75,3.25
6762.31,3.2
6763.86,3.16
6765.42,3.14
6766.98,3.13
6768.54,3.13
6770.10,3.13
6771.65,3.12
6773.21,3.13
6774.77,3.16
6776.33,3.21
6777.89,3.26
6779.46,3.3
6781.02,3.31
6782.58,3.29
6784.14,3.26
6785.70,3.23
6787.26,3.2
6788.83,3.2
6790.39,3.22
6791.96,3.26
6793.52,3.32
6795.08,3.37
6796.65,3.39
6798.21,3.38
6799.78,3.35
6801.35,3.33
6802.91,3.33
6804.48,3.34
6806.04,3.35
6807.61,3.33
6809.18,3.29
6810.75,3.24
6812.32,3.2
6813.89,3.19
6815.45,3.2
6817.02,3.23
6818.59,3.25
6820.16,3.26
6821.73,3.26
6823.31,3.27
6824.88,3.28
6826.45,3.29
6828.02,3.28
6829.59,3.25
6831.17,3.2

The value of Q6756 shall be 2.4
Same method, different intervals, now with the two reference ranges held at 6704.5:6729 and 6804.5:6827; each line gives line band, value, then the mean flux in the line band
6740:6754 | 1.0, 3.1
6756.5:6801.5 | 0.8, 3.24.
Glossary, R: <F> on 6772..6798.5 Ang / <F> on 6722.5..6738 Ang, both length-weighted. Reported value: 0.93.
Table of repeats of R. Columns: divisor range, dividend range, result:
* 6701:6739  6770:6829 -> 0.96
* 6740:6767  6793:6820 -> 1.04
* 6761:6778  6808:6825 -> 1.03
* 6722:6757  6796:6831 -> 1.00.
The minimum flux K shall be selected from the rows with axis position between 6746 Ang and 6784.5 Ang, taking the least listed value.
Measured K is 3.04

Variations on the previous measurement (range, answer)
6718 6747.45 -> 3.05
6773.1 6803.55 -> 3.13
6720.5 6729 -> 3.4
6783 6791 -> 3.2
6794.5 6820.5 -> 3.19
